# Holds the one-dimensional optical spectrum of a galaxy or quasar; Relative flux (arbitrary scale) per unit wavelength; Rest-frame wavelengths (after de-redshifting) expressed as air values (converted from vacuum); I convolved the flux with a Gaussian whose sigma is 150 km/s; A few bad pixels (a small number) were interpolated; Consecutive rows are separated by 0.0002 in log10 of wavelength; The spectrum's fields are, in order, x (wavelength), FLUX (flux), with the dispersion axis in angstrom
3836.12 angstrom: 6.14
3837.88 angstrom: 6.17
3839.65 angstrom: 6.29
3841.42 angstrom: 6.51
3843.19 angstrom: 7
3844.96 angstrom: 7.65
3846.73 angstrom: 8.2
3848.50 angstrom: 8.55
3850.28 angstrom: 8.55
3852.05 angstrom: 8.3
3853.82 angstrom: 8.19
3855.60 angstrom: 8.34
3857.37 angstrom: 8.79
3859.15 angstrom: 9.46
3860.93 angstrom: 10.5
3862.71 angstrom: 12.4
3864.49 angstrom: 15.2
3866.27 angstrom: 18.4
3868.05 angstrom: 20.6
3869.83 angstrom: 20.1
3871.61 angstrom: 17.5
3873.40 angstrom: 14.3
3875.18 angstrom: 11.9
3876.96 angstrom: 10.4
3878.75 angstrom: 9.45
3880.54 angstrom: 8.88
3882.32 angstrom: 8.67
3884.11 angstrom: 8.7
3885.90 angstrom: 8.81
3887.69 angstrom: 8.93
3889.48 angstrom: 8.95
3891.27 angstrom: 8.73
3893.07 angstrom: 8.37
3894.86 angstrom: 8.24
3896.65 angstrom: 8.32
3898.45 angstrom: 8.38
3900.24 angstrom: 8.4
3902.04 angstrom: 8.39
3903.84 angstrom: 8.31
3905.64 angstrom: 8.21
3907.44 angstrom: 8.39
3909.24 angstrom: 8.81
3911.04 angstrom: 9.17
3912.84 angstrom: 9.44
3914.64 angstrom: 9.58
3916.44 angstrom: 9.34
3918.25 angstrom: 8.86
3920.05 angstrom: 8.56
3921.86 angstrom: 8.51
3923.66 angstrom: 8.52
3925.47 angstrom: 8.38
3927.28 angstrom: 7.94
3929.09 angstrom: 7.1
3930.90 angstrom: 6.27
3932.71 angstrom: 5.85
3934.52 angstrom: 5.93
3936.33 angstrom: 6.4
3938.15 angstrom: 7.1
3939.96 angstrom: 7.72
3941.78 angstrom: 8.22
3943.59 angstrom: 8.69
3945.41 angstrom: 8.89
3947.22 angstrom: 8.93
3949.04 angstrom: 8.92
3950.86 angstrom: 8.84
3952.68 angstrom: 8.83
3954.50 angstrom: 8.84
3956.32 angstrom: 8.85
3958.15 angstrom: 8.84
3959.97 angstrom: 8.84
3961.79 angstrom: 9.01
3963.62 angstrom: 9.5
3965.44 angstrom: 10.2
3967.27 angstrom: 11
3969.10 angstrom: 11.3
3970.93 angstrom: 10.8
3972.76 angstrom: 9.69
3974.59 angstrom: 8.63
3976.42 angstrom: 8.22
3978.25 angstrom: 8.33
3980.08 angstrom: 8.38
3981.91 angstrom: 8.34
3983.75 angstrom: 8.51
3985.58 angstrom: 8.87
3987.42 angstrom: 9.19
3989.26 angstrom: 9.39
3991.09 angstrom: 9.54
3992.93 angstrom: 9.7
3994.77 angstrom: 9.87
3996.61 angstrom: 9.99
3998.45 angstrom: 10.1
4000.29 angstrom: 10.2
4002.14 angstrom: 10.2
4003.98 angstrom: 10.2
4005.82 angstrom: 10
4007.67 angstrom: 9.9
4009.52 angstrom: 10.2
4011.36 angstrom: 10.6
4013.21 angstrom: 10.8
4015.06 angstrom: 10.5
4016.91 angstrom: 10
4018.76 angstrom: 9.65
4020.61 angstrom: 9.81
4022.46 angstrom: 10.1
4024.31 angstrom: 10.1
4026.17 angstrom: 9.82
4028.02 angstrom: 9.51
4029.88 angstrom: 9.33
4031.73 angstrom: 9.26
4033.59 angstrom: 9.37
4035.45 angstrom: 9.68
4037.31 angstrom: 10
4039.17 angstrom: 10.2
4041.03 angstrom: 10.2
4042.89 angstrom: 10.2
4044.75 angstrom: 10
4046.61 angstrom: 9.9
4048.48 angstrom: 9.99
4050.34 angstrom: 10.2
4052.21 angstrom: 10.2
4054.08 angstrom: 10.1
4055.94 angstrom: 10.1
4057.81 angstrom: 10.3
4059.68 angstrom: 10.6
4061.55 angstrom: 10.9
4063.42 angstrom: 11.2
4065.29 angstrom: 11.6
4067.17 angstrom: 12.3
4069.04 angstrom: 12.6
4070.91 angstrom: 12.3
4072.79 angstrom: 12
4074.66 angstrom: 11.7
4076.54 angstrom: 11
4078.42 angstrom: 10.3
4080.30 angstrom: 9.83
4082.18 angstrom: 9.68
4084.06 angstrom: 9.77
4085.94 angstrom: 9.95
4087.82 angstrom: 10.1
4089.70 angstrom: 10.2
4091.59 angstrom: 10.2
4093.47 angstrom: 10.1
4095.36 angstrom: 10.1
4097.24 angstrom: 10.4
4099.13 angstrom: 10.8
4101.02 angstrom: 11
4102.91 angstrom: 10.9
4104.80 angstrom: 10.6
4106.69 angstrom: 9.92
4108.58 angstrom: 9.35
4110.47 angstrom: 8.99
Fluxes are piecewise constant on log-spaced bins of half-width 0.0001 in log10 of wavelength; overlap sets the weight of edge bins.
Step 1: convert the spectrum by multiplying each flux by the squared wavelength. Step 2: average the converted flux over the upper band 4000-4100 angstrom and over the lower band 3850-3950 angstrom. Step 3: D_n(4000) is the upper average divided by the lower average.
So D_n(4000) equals 1.17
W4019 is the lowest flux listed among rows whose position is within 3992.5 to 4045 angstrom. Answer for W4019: 9.26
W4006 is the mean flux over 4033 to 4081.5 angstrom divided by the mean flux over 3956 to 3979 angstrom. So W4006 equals 1.12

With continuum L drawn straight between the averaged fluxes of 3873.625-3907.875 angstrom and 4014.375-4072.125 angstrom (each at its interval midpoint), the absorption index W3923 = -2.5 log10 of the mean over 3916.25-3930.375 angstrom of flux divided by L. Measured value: 0.12 mag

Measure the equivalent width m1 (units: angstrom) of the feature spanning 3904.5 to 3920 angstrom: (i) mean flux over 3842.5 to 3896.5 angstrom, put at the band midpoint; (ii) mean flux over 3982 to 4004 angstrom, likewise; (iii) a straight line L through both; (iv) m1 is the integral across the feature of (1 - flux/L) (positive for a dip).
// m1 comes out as 2.1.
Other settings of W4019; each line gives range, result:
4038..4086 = 9.68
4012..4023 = 9.65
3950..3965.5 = 8.83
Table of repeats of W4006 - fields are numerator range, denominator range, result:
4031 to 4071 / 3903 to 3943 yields 1.30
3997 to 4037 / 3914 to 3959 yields 1.22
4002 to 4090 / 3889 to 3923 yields 1.19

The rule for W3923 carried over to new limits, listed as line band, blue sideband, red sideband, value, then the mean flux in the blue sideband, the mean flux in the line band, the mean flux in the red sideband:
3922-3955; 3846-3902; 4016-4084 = 0.32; 10.7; 7.86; 10.4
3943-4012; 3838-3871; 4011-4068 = 0.10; 10.7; 9.43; 10.2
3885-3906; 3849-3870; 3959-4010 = 0.31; 12.1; 8.51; 9.57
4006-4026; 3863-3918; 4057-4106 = 0.06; 10.7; 10.1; 10.8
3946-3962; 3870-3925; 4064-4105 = 0.12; 9.5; 8.88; 10.8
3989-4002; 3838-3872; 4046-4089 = 0.10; 10.9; 9.87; 10.7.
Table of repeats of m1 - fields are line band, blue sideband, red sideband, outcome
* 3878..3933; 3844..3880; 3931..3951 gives 5.8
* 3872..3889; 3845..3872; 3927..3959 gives 1.2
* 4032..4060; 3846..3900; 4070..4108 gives 1.4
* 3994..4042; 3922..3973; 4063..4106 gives -1.4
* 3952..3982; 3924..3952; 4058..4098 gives -3.5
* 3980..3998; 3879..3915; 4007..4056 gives 0.6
